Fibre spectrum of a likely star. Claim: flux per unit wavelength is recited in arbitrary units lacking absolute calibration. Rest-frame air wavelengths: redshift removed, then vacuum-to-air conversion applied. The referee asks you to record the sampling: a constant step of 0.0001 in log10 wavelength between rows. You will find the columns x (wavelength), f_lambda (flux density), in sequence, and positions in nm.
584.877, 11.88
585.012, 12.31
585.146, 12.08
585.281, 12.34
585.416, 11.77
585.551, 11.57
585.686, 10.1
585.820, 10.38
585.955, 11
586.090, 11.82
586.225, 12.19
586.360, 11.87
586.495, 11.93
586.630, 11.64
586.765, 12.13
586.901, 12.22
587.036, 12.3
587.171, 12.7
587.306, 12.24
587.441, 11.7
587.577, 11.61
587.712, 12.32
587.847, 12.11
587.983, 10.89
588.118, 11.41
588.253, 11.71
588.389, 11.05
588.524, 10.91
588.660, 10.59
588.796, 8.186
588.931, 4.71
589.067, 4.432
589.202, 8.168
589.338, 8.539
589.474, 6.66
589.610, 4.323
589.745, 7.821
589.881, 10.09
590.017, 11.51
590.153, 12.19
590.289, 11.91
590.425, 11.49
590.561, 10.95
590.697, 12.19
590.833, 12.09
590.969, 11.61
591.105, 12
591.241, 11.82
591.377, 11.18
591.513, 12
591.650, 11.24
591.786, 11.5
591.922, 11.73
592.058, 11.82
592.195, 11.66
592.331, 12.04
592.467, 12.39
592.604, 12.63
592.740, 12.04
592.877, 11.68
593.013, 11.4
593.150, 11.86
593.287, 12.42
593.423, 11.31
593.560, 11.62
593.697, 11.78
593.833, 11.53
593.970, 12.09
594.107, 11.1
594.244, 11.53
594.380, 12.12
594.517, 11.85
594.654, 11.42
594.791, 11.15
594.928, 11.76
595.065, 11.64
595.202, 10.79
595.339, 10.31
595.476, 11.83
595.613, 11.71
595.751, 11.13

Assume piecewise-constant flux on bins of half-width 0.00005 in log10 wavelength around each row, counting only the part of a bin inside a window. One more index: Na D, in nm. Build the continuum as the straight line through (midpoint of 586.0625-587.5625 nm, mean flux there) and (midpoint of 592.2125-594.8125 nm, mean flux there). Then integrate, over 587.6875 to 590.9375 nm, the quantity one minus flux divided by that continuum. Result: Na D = 0.58 nm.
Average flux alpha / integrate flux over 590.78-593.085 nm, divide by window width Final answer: 11.8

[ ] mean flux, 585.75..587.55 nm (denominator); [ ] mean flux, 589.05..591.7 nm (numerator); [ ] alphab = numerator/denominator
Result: 0.9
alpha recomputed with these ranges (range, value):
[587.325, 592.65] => 10.6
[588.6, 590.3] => 8.27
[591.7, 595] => 11.8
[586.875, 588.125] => 12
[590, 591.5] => 11.7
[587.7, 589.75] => 8.93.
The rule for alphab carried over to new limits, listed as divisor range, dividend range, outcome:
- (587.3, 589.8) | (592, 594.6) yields 1.26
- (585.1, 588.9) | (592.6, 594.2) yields 1.03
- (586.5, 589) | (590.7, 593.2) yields 1.06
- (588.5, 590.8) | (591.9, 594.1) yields 1.30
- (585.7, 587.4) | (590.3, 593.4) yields 1.00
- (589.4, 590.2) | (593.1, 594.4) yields 1.35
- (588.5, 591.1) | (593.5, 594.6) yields 1.24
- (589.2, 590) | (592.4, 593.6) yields 1.53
